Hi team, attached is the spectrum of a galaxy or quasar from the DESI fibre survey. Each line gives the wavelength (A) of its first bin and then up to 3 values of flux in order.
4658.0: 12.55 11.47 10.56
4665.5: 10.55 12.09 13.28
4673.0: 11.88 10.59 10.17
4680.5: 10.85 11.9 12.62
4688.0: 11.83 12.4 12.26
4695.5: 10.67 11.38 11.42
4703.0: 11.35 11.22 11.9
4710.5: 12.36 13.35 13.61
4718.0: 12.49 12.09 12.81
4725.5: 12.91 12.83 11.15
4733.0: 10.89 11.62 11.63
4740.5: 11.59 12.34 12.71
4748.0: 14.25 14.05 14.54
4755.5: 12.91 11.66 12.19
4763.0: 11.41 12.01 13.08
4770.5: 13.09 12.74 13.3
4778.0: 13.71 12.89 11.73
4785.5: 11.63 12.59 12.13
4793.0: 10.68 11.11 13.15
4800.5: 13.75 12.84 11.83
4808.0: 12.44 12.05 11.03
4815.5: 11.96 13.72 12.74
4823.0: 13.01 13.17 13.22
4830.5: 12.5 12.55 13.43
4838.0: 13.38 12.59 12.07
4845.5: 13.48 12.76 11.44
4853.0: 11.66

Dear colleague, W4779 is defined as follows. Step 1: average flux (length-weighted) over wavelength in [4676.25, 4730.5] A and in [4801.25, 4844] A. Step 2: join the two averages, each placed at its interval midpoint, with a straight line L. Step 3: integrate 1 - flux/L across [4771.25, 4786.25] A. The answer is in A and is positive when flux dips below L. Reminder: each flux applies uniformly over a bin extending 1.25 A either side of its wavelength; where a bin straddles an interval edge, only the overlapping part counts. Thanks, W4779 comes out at -0.4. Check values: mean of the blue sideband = 12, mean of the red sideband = 12.6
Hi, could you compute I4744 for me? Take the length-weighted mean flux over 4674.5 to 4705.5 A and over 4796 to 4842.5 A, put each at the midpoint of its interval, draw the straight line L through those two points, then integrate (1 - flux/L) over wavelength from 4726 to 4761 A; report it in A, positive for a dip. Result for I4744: -1.5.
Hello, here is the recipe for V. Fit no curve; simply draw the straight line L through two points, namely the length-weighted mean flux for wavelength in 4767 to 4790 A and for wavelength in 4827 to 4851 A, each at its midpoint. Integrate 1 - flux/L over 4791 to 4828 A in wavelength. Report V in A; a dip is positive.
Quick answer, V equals 1.0 A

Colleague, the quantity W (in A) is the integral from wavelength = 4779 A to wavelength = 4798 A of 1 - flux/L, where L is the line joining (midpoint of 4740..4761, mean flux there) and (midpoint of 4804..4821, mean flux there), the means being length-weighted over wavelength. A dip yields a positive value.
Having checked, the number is 0.9 A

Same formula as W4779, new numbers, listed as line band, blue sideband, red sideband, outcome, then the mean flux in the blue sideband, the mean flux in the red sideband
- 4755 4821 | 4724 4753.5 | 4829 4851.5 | 1.17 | 12.5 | 12.7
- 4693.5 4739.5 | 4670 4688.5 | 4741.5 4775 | 0.69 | 11.6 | 12.8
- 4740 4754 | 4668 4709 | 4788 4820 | -1.61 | 11.6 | 12.3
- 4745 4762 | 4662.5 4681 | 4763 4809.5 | -1.49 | 11.3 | 12.5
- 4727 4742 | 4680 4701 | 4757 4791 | 0.63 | 11.7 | 12.5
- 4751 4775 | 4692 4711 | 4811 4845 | -1.16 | 11.5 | 12.7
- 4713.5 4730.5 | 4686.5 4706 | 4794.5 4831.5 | -1.27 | 11.6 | 12.6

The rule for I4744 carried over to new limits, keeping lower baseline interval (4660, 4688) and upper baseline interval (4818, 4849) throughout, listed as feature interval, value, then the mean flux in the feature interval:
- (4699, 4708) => 0.3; 11.4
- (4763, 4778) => -0.5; 12.8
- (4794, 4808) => 0.2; 12.5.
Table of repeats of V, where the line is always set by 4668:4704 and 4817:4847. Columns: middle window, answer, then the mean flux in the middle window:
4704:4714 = -0.26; 12.2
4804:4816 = 0.85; 11.9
